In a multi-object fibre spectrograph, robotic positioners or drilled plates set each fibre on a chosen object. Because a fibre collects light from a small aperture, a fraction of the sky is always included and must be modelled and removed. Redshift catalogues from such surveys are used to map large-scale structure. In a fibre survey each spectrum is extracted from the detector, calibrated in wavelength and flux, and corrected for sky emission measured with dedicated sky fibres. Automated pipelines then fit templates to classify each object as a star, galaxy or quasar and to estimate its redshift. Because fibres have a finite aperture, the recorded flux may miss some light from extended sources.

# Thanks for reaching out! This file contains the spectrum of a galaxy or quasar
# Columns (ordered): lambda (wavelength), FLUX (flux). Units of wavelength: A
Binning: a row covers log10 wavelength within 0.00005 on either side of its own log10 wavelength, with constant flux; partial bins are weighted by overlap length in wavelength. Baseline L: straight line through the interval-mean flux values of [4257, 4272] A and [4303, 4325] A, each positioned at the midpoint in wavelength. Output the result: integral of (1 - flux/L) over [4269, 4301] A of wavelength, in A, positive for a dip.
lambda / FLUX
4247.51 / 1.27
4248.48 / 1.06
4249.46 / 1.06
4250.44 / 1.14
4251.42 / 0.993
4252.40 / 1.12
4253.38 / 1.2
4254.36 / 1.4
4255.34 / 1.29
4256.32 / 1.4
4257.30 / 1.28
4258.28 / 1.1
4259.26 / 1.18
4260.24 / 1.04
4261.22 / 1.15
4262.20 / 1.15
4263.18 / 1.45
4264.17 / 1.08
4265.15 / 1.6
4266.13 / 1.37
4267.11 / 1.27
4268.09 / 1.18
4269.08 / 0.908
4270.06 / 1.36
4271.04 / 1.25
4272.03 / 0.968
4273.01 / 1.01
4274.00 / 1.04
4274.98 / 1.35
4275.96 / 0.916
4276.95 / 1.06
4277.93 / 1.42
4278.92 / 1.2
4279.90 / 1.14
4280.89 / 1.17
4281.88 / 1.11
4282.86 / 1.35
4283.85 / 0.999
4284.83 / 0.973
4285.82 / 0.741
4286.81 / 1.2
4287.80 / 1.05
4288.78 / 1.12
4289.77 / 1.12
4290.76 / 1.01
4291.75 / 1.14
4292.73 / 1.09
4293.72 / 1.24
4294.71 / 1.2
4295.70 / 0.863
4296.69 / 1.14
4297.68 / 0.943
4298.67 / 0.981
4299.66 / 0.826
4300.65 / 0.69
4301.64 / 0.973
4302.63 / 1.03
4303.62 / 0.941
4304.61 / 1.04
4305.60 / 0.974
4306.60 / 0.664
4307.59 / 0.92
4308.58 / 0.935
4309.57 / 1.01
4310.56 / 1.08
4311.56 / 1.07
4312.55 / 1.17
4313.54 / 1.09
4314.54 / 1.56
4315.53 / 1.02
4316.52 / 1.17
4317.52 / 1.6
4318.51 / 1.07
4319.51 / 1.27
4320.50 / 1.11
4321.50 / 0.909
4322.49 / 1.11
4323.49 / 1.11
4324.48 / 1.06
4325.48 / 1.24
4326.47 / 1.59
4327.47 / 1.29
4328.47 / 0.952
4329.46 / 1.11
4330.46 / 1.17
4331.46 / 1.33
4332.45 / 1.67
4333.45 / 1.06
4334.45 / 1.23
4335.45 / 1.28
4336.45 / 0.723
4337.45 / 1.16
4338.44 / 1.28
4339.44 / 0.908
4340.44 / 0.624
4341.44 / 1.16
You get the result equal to 2.2 A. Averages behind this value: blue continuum 1.22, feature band 1.08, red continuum 1.09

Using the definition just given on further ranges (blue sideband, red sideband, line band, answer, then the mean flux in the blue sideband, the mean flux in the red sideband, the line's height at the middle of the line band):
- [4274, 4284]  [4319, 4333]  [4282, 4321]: 4.19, 1.17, 1.21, 1.19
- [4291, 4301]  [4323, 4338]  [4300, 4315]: 1.01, 1.02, 1.2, 1.08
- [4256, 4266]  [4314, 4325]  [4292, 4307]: 2.81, 1.25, 1.18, 1.2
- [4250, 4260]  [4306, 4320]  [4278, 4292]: 0.67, 1.21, 1.11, 1.16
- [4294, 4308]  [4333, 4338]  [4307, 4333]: -3.72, 0.946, 1.09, 1.03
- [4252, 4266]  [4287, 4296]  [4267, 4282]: 0.43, 1.25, 1.1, 1.18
